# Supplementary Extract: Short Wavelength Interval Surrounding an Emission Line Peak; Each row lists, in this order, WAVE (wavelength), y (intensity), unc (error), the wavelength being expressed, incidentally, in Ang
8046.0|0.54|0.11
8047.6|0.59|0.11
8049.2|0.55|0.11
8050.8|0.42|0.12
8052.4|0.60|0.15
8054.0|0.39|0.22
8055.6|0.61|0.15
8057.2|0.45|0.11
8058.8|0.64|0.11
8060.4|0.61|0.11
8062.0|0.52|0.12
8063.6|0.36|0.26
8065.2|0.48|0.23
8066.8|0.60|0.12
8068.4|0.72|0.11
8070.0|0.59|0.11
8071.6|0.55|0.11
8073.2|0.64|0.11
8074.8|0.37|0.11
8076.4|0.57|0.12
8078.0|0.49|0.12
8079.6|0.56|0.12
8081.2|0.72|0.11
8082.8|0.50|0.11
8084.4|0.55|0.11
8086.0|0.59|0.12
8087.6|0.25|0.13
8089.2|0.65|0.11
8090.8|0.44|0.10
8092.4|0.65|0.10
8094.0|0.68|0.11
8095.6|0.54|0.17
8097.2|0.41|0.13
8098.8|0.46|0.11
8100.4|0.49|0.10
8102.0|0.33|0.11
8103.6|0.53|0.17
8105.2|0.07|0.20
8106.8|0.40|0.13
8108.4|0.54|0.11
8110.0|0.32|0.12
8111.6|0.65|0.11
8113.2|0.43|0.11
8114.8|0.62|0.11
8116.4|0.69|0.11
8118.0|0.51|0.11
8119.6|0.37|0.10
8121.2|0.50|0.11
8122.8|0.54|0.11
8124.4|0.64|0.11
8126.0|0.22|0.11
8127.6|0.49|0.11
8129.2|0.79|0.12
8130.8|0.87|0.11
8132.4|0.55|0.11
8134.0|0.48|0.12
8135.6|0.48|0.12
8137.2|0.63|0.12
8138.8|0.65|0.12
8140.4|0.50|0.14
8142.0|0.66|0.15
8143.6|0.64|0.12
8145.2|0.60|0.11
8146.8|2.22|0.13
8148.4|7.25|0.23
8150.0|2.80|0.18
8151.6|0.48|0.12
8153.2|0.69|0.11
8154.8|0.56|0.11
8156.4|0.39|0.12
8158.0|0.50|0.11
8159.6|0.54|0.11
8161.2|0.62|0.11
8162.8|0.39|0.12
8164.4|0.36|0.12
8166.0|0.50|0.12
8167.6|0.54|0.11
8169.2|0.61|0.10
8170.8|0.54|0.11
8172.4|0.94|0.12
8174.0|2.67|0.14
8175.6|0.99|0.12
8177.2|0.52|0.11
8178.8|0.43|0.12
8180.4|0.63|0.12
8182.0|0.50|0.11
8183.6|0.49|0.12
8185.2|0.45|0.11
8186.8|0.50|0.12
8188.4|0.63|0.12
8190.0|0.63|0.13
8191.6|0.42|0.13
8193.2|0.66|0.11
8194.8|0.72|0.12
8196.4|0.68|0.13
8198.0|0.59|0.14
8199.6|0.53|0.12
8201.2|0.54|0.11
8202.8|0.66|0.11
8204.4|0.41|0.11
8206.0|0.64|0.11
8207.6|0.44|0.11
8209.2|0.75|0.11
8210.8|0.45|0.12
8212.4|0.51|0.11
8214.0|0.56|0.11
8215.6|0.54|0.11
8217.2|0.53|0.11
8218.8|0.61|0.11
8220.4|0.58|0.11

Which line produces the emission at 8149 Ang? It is H-alpha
